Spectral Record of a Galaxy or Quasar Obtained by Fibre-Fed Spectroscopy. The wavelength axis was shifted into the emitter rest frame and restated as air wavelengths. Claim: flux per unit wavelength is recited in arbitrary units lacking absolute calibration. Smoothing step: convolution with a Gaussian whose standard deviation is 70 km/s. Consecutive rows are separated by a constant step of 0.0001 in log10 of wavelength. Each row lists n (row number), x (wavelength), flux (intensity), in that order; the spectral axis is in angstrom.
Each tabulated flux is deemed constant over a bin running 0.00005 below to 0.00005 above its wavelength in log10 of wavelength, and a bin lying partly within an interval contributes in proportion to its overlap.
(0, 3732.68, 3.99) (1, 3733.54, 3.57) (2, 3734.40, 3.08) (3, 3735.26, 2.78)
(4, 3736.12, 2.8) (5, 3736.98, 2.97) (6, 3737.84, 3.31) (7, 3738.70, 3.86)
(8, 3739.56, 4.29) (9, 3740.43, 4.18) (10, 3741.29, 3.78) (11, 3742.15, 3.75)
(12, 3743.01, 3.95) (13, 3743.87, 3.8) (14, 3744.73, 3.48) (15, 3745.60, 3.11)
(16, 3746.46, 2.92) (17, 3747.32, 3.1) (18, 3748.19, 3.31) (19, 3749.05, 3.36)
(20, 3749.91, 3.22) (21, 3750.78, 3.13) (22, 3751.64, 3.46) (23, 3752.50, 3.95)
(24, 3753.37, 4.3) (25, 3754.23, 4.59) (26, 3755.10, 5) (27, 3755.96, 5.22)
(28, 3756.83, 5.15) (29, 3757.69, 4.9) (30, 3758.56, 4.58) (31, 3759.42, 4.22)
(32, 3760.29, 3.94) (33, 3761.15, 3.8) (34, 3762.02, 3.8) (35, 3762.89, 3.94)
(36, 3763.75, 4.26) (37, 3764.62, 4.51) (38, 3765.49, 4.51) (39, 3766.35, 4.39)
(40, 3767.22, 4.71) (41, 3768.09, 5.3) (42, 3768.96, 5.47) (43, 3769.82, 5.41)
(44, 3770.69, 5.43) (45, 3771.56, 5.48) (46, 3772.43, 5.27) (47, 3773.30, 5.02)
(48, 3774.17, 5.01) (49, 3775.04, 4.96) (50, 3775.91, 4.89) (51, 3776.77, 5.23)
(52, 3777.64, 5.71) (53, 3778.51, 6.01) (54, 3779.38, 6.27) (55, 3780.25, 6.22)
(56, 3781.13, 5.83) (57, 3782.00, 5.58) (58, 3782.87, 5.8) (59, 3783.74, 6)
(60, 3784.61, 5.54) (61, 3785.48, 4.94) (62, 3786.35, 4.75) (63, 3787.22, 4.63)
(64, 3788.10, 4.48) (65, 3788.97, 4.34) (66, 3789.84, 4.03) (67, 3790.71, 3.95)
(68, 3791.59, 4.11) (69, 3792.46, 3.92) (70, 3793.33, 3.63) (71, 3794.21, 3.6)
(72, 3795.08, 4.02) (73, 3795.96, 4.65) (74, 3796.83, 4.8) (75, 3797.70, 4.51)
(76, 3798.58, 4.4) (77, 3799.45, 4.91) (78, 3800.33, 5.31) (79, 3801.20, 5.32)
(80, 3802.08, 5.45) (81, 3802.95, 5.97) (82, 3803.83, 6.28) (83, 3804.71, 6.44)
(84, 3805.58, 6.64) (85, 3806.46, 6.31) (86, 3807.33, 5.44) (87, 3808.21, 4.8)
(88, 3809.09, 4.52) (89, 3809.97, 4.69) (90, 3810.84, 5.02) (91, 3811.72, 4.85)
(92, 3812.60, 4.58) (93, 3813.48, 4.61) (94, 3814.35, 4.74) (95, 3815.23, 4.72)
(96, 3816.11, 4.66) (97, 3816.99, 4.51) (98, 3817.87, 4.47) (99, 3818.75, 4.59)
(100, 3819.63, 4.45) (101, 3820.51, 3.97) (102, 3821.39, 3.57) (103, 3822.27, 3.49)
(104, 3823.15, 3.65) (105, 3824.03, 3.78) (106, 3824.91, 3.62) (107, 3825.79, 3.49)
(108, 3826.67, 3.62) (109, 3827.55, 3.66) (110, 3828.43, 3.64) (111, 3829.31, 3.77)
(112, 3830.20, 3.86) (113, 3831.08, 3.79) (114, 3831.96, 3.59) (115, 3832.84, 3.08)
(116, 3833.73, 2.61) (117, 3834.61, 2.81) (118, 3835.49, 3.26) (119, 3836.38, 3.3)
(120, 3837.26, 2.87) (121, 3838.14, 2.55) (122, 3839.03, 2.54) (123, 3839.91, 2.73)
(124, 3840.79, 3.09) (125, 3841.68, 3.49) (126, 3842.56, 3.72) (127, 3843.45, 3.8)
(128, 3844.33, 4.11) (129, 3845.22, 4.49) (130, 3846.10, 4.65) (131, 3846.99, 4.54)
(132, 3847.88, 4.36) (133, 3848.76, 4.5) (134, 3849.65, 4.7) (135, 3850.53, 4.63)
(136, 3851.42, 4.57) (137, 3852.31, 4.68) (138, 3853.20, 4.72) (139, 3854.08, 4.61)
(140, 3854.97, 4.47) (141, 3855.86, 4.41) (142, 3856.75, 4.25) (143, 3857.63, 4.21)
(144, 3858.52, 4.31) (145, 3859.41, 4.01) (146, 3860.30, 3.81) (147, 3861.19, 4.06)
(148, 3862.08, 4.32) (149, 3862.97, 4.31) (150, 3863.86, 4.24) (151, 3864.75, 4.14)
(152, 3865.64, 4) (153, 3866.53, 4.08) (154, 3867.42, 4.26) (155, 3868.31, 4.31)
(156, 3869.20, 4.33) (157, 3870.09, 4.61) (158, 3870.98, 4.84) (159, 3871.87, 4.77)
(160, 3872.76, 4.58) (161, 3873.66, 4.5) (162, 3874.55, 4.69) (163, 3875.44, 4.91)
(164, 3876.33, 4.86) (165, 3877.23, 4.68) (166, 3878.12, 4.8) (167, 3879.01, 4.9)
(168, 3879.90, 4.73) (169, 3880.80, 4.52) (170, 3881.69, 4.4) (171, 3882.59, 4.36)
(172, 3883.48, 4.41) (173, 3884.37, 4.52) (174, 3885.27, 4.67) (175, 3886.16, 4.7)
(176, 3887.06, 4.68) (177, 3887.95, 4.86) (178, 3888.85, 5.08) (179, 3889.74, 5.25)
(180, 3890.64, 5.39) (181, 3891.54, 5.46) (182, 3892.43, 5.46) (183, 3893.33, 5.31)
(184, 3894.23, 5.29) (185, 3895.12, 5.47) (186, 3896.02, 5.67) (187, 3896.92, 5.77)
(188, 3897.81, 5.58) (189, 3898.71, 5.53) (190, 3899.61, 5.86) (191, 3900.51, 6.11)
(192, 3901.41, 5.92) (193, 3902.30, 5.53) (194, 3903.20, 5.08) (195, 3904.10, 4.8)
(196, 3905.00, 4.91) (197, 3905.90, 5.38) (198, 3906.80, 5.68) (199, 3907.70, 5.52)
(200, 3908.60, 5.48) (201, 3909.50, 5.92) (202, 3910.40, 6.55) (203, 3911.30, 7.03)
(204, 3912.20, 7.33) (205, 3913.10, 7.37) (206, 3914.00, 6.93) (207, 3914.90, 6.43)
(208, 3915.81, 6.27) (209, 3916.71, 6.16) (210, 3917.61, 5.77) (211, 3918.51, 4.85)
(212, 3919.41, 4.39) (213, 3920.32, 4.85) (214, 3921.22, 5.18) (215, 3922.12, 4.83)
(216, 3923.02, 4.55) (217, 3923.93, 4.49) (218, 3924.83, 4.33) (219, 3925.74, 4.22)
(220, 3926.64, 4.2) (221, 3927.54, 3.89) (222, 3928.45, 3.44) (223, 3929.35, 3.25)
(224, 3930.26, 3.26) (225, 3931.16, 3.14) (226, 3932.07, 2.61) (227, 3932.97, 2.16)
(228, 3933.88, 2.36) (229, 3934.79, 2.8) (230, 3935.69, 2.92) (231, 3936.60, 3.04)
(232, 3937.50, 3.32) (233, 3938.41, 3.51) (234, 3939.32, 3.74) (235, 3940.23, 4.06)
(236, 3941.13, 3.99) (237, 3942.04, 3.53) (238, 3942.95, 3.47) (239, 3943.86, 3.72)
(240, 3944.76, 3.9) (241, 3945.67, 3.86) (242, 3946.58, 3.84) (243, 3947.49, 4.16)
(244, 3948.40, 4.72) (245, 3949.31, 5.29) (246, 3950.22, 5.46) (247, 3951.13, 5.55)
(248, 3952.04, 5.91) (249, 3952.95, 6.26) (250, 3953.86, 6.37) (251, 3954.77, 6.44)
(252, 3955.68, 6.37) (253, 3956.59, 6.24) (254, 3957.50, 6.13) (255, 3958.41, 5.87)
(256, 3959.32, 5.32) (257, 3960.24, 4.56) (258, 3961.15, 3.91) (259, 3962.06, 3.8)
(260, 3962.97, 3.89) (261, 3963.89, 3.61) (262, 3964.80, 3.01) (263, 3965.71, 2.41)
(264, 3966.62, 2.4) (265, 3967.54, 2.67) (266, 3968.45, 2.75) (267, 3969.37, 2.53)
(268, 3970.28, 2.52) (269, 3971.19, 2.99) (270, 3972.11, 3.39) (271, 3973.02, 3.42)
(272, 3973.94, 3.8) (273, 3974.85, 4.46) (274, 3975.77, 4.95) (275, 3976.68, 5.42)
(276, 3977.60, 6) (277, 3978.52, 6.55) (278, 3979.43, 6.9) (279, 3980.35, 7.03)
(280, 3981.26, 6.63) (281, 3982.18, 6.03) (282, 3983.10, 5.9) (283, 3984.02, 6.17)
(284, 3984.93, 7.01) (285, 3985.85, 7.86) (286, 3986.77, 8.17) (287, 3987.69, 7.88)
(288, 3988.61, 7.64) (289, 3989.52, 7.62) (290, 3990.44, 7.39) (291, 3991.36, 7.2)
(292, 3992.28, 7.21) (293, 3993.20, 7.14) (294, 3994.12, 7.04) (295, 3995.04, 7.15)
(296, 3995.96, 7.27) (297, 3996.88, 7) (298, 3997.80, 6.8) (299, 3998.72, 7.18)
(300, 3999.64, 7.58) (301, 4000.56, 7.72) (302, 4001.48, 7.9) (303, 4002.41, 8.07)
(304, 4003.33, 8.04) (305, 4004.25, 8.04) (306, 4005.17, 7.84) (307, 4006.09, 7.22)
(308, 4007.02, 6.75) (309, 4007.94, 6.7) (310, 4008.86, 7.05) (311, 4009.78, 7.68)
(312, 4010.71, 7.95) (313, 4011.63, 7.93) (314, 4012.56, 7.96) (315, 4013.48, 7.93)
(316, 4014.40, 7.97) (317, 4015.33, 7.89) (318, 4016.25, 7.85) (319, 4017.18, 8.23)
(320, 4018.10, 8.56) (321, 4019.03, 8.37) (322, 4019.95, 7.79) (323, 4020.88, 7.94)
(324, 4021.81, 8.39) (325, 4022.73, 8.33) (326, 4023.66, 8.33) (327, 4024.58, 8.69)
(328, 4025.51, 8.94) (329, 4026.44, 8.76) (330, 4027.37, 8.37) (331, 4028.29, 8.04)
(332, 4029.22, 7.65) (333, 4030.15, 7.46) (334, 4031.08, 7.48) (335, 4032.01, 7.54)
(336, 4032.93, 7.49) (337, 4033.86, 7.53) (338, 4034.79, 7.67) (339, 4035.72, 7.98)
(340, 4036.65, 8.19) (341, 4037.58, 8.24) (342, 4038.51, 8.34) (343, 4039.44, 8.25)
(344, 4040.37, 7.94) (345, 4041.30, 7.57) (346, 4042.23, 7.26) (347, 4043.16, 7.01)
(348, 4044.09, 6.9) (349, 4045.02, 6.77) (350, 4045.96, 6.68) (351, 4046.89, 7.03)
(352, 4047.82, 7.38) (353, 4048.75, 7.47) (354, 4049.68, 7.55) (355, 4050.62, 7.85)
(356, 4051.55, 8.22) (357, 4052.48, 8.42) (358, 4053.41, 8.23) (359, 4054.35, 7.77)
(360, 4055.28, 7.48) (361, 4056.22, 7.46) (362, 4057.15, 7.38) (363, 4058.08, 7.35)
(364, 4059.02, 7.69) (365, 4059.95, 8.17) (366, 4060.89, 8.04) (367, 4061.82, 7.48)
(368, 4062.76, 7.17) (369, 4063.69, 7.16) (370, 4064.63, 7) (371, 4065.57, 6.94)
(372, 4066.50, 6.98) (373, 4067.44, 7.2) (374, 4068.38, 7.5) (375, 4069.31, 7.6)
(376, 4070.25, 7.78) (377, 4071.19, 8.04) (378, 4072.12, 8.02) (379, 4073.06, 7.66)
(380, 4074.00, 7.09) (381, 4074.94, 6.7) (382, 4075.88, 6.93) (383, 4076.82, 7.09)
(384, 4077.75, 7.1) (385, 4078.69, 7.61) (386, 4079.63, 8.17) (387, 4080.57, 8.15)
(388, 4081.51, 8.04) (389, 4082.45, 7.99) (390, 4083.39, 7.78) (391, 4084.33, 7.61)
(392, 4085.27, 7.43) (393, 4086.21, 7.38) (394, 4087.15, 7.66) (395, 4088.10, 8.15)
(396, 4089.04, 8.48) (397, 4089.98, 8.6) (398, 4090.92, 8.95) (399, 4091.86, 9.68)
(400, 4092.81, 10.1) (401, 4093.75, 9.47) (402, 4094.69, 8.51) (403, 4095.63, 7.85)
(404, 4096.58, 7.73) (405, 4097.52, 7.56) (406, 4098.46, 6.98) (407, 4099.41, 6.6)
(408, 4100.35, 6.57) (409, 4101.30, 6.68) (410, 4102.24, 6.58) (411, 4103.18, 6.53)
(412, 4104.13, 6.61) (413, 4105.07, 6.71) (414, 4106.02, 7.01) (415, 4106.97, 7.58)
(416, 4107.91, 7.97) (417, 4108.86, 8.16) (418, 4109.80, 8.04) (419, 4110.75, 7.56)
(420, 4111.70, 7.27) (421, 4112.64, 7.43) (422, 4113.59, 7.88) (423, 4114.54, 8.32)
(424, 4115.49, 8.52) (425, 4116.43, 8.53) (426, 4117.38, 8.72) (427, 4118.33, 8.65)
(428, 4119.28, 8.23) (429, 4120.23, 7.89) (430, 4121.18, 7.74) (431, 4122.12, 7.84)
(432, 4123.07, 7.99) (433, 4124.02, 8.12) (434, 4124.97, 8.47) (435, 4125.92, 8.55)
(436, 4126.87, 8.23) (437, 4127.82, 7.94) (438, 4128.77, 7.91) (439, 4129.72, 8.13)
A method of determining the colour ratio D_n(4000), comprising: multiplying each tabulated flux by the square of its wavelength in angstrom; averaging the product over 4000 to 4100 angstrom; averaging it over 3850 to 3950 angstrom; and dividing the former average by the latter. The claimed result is 1.80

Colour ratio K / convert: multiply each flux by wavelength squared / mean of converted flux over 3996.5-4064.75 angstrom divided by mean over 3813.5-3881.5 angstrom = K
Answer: 2.1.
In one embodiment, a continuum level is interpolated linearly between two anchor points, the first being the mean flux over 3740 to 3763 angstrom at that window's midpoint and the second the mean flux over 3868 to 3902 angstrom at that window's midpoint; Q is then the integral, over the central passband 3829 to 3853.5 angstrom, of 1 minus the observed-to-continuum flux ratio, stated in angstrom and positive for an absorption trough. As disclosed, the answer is 4.8 angstrom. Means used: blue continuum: 3.92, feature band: 3.74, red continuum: 5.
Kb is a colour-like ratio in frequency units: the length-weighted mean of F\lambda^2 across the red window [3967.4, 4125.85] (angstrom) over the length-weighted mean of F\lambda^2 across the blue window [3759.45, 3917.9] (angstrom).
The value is 1.74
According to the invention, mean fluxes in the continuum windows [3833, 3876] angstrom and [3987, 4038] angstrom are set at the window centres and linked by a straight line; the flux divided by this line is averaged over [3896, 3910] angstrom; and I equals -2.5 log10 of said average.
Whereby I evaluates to -0.07 mag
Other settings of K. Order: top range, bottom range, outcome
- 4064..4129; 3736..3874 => 2.07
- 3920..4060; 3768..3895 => 1.48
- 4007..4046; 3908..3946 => 1.85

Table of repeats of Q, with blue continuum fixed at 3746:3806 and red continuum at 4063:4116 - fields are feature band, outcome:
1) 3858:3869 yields 2.8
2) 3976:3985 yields 0.5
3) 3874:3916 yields 3.3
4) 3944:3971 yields 8.3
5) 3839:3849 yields 2.8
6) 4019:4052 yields -3.0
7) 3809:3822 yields 1.5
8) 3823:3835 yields 4.0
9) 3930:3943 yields 6.4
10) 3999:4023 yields -3.1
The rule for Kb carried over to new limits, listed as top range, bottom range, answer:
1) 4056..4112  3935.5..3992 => 1.63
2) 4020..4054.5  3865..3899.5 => 1.74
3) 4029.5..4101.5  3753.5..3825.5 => 1.83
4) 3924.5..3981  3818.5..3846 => 1.27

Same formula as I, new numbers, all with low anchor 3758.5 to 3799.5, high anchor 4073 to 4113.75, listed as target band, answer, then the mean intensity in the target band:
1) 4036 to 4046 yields -0.06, 7.6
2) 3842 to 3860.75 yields 0.25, 4.35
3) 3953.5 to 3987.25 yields 0.30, 4.96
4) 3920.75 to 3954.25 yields 0.48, 4.03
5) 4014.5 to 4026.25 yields -0.18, 8.27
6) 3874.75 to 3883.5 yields 0.22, 4.67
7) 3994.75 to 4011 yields -0.09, 7.44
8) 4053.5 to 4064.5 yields -0.03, 7.56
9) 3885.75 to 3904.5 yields 0.10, 5.37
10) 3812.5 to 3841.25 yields 0.38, 3.68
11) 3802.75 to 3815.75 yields -0.04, 5.29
